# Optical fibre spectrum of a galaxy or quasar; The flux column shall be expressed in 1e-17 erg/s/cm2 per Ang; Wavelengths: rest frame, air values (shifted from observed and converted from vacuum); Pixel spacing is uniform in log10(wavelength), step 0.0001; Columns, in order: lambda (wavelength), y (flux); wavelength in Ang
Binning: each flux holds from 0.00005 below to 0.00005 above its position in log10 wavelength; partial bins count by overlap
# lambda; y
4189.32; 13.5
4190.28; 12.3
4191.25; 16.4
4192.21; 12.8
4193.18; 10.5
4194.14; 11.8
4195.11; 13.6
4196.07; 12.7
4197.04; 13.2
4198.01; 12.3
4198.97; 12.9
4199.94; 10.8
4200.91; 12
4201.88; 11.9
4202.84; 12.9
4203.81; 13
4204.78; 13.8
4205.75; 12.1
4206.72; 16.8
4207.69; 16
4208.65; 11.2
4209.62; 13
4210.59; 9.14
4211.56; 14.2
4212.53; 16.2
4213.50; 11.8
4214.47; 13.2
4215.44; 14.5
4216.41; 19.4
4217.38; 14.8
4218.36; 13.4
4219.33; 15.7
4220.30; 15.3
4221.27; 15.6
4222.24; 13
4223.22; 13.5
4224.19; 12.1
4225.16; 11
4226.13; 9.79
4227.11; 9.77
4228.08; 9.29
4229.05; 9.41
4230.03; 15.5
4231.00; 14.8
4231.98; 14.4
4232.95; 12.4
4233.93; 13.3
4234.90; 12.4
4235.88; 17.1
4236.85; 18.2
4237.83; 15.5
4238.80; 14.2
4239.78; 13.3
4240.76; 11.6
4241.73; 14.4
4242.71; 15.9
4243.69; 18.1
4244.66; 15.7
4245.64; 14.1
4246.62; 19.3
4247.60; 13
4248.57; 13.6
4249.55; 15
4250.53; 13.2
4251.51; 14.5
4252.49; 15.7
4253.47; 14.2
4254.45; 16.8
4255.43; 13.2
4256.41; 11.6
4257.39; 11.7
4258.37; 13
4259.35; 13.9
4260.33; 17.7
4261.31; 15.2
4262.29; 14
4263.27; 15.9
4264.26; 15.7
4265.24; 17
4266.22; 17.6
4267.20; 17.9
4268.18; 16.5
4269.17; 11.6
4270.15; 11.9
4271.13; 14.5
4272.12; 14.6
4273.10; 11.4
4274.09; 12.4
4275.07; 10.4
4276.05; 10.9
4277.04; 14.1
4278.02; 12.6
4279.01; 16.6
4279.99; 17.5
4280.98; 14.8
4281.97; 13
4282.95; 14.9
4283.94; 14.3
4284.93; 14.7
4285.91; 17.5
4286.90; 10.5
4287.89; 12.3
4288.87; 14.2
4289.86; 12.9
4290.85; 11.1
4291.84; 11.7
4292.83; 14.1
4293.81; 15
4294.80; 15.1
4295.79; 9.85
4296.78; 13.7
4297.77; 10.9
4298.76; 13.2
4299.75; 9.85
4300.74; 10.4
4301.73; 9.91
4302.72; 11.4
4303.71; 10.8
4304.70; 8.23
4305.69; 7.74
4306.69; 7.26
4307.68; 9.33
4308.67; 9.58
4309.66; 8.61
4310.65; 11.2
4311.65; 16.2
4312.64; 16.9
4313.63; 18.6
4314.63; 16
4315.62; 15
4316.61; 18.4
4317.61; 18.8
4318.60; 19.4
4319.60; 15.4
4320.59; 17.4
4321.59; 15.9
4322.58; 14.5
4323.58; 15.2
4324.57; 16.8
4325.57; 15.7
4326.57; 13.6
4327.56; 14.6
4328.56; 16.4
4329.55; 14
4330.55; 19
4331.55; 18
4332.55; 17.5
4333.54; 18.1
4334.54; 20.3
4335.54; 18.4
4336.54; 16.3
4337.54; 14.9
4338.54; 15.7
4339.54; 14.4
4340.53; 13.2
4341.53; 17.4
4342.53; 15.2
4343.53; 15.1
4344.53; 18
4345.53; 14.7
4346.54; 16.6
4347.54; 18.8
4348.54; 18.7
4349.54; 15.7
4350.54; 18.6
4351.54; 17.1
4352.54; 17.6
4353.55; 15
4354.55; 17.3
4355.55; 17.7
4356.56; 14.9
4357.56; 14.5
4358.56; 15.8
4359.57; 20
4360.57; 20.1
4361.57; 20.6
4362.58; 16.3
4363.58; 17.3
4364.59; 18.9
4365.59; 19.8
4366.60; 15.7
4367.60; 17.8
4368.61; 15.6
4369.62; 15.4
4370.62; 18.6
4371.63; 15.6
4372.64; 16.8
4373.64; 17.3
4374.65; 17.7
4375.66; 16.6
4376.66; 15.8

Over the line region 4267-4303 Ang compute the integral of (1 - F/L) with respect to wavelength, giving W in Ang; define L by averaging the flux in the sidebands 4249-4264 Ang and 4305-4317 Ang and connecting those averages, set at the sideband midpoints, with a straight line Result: 1.04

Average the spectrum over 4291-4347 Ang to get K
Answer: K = 14.4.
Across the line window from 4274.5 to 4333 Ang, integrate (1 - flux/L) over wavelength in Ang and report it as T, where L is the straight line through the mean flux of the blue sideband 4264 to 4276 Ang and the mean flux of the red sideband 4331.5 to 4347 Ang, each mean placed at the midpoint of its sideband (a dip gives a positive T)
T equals 5.7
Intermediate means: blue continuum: 14.1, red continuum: 16.4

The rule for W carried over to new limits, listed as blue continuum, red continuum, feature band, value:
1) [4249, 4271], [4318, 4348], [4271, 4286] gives 1.2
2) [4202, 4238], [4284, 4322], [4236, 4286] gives -4.6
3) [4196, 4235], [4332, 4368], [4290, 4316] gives 6.1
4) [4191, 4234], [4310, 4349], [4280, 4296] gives 1.6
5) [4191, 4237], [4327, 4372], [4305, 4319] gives 2.0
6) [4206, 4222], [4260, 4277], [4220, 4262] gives 1.1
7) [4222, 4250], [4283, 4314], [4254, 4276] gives -2.0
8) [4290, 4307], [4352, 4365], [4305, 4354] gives -4.1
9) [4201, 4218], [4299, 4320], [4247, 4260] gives -0.6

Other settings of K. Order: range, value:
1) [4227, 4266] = 14.4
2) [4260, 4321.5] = 13.6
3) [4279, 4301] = 13.4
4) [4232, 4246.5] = 14.8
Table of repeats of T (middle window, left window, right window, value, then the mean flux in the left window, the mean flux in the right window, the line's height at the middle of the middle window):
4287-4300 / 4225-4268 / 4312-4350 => 2.5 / 14.4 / 16.5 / 15.6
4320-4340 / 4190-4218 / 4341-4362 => 0.3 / 13.3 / 17.1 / 16.5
